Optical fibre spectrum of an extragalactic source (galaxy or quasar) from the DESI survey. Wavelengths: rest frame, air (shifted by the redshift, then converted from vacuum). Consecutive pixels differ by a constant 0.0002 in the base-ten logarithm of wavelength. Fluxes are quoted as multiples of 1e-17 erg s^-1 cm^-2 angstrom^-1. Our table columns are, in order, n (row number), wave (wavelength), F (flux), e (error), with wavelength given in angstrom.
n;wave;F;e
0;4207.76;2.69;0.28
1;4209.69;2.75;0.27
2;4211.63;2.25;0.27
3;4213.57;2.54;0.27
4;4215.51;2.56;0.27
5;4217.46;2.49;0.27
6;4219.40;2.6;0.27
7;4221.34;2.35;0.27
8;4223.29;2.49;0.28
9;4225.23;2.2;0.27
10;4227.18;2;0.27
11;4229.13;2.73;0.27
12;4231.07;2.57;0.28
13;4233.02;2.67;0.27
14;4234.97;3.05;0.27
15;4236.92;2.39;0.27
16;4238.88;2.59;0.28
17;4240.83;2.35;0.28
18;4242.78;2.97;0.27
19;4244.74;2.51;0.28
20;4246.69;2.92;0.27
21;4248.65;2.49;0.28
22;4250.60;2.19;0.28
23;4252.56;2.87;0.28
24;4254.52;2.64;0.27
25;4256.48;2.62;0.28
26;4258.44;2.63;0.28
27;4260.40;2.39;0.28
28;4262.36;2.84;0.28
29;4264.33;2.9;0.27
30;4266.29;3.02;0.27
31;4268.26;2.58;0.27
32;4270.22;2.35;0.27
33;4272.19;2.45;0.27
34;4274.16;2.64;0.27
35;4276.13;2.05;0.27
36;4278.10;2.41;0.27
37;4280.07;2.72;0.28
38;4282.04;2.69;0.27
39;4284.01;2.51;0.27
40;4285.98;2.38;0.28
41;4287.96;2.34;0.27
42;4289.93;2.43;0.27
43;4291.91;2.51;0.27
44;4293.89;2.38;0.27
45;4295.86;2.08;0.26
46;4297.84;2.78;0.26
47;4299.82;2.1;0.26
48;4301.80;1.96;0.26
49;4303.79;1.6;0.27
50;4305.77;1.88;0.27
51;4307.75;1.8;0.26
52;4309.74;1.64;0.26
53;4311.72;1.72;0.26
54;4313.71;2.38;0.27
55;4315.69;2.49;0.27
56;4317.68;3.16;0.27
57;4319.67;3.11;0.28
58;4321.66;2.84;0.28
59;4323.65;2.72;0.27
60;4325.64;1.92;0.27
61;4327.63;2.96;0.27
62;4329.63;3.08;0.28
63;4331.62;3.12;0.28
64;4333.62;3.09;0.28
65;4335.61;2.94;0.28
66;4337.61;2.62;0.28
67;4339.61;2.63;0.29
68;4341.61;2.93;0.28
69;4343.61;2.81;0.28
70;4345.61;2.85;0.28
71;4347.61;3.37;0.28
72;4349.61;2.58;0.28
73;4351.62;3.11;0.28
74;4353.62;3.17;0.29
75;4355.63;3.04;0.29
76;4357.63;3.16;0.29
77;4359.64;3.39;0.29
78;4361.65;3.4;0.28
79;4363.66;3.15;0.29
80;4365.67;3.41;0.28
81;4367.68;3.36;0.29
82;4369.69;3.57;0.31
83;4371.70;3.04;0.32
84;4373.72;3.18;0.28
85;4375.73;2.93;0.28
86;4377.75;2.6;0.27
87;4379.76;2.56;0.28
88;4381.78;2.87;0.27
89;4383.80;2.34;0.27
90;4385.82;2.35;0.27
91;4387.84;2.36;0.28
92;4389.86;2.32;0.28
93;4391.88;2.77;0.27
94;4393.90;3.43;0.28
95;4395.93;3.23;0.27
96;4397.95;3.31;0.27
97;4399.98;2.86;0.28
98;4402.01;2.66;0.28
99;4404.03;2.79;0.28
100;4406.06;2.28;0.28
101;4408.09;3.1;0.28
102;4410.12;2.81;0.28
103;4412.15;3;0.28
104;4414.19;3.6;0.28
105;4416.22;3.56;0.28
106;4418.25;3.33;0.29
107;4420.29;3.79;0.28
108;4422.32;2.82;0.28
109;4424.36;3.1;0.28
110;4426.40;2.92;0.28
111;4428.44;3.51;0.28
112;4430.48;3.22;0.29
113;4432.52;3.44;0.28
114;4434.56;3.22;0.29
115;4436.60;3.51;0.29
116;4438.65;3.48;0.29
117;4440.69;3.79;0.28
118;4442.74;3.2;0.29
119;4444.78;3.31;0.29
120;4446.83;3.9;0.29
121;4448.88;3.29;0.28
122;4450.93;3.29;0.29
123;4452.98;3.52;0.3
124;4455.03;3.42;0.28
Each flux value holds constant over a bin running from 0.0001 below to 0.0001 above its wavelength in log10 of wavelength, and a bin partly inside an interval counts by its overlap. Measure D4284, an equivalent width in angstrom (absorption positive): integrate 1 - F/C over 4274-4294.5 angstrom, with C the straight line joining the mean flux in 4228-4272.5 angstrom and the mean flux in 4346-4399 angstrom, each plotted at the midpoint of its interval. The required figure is 2.1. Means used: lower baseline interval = 2.64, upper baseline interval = 3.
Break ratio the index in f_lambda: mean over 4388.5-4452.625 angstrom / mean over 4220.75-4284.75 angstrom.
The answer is 1.24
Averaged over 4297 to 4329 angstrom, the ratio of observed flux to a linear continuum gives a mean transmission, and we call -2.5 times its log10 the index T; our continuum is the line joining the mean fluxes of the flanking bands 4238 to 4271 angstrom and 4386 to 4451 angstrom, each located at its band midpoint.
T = 0.213 mag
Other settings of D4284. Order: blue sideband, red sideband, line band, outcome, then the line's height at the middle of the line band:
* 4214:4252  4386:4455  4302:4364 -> 3.5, 2.87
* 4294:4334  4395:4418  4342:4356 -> -1.8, 2.64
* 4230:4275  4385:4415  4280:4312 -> 5.9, 2.7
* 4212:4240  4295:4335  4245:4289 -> -1.8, 2.47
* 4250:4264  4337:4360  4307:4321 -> 2.4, 2.84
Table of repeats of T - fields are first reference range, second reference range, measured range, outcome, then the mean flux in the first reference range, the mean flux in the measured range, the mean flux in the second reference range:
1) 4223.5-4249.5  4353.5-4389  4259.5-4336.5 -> 0.11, 2.57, 2.49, 2.99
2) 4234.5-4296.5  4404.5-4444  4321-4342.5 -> 0.02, 2.56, 2.8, 3.24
